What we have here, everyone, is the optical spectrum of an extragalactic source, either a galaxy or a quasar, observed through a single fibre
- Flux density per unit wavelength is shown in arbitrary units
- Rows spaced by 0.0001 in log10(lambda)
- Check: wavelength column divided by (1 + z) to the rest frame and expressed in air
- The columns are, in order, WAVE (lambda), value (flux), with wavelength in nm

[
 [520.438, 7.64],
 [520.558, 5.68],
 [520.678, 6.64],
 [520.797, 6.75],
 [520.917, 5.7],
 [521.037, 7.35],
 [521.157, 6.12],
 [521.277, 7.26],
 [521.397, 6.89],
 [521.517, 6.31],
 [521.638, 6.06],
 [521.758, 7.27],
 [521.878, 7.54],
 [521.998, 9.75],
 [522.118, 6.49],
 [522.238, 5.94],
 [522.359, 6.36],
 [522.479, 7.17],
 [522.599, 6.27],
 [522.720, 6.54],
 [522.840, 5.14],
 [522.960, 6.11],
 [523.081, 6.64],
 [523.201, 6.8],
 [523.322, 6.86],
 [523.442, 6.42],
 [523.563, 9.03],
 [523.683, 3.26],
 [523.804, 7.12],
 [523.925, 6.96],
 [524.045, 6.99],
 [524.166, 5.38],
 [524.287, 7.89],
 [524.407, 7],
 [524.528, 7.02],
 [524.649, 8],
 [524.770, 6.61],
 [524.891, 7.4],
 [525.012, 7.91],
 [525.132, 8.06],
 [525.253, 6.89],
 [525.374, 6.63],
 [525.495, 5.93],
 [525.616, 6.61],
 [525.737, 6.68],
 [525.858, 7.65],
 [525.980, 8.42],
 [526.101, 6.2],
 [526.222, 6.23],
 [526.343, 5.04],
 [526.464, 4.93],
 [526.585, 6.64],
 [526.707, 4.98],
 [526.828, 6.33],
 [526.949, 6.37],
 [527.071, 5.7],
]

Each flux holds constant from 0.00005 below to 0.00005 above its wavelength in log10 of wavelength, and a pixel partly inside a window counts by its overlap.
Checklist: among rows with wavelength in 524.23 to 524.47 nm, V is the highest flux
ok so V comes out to 7.89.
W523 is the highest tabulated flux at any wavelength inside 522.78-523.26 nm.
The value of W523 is 6.8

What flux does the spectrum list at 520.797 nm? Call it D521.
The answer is 6.75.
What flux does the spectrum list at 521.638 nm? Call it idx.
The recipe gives 6.06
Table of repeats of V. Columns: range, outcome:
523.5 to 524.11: 9.03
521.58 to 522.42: 9.75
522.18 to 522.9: 7.17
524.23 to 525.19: 8.06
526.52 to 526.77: 6.64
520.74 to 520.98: 6.75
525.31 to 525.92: 7.65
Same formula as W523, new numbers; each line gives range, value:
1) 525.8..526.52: 8.42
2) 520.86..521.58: 7.35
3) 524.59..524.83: 8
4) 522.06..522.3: 6.49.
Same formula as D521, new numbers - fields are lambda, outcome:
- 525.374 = 6.63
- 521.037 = 7.35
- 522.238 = 5.94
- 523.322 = 6.86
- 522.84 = 5.14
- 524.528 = 7.02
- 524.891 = 7.4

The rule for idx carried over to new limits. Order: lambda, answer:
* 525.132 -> 8.06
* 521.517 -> 6.31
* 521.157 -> 6.12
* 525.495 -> 5.93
